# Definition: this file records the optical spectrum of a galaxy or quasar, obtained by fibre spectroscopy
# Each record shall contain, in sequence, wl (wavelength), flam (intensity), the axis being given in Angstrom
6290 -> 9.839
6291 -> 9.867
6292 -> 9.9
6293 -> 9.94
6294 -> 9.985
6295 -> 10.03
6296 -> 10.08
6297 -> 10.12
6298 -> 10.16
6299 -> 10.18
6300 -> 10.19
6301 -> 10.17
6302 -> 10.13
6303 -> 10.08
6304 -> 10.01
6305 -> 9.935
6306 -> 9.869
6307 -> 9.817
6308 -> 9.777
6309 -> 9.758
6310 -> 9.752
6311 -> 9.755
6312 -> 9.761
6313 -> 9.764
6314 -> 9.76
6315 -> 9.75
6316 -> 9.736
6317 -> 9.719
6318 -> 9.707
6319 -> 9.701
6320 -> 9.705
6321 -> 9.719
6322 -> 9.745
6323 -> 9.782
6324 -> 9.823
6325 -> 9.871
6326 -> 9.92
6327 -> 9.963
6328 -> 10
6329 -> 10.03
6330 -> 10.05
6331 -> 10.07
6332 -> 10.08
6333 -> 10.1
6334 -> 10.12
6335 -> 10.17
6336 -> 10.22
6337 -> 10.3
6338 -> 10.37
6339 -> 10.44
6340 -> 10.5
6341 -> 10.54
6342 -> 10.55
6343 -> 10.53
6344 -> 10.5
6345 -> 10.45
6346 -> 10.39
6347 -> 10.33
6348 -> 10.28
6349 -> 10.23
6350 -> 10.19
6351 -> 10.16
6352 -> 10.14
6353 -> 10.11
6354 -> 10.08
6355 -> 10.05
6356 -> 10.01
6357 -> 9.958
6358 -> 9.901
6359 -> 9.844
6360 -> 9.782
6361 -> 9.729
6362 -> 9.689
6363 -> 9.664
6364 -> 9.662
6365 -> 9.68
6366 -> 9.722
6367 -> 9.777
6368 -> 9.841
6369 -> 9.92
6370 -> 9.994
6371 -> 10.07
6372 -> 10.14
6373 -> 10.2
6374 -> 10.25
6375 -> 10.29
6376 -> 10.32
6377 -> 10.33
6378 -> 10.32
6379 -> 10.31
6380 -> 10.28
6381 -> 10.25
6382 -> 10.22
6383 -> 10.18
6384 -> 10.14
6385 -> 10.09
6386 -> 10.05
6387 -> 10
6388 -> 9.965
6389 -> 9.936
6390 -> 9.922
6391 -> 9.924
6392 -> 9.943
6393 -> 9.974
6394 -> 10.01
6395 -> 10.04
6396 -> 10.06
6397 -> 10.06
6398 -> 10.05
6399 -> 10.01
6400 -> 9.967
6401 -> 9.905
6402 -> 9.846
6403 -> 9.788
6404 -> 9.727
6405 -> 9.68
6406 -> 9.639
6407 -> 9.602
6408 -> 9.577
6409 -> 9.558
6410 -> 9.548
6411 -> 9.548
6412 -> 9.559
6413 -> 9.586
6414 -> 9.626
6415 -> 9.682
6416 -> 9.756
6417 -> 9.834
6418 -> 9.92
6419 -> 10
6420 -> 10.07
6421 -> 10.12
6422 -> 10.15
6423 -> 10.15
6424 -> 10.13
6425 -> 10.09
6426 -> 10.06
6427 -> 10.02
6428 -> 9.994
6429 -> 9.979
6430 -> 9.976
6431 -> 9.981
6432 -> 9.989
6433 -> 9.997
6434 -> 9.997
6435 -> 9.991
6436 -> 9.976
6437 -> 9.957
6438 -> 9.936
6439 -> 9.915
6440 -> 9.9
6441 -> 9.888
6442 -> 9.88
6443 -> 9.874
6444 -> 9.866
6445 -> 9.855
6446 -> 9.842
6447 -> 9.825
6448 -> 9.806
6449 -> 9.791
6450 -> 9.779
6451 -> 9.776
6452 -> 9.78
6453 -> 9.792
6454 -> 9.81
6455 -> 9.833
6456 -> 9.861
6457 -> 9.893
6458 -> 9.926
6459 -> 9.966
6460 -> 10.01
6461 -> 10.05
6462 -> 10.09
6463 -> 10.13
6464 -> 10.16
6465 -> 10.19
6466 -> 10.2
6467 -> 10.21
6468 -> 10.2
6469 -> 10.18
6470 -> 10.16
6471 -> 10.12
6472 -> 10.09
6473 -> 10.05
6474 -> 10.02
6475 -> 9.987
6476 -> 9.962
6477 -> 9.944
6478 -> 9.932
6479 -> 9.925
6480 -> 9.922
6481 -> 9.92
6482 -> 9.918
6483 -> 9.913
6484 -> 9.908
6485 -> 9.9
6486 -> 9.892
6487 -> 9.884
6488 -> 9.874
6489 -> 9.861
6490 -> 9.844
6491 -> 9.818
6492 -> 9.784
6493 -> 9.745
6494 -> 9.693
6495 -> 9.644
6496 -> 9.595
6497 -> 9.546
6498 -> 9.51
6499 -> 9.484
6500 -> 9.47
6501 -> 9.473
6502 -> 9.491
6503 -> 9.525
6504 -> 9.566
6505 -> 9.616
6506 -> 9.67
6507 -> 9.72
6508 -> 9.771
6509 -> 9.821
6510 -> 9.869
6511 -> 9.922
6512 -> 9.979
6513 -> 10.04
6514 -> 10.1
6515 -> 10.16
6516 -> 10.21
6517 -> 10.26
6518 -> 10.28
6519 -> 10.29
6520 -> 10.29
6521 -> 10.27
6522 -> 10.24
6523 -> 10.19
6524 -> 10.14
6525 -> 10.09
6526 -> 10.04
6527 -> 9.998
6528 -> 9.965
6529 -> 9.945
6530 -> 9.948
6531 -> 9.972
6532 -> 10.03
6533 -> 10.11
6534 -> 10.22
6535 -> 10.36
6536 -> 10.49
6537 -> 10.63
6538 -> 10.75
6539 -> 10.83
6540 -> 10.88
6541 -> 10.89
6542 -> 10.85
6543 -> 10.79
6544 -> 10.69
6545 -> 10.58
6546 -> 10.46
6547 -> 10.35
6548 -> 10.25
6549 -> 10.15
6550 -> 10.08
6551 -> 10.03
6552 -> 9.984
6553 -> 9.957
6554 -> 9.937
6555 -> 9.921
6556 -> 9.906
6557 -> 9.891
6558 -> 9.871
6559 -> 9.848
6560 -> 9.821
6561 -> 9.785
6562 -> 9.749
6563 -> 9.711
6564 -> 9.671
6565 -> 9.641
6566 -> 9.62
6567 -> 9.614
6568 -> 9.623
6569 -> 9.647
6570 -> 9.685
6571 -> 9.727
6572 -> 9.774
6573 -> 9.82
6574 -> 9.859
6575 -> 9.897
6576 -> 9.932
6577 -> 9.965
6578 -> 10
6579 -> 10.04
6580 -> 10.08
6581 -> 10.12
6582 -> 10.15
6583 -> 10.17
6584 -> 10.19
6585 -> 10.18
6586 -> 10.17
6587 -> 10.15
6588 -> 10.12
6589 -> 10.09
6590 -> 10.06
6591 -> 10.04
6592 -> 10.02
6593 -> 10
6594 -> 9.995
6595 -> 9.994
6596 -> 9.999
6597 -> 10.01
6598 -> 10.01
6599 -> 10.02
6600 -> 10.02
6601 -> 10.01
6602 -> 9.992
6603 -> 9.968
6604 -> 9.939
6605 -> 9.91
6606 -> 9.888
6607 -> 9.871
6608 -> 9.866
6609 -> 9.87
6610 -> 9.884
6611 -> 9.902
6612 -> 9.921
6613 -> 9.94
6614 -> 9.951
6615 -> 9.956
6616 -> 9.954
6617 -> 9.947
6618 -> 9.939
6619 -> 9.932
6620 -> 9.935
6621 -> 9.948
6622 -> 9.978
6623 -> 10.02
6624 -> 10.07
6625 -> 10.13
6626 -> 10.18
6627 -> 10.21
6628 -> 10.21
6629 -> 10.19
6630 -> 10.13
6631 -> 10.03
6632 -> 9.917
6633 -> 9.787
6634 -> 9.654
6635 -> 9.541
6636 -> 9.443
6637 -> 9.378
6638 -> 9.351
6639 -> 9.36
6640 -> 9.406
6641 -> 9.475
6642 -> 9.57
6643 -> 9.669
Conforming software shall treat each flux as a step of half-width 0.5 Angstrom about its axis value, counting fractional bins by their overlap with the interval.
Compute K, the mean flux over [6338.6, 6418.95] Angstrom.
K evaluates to 10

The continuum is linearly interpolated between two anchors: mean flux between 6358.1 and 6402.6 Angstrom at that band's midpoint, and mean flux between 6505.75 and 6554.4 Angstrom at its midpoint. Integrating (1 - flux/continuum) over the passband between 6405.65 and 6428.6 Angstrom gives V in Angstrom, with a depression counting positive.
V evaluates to 0.5 Angstrom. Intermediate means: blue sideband 10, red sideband 10.2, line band 9.84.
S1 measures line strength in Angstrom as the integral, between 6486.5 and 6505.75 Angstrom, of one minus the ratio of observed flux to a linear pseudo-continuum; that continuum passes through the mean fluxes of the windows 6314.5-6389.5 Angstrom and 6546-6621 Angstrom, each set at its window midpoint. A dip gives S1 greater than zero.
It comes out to 0.6 Angstrom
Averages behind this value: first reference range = 10.1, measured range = 9.65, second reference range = 9.95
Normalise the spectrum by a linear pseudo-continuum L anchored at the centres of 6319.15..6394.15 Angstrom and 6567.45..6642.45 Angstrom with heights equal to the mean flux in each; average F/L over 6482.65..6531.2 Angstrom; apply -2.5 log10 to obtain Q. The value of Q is 0.01 mag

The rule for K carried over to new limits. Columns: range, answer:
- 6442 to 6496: 9.93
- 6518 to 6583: 10.1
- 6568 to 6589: 9.98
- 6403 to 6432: 9.84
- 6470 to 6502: 9.83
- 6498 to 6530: 9.93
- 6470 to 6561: 10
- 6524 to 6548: 10.4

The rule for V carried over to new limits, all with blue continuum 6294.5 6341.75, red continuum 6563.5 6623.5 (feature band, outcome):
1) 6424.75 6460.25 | 0.2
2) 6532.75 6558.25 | -1.0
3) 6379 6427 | 0.2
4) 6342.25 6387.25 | -0.5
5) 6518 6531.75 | -0.2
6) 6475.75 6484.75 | 0.0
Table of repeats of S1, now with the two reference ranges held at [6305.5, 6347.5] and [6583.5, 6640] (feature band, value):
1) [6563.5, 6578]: 0.3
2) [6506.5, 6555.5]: -1.2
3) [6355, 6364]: 0.2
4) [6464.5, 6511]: 0.6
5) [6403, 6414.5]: 0.4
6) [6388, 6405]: 0.1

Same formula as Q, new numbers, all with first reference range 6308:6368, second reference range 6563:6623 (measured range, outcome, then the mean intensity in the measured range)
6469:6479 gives -0.01 mag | 10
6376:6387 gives -0.02 mag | 10.2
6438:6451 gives 0.01 mag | 9.85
